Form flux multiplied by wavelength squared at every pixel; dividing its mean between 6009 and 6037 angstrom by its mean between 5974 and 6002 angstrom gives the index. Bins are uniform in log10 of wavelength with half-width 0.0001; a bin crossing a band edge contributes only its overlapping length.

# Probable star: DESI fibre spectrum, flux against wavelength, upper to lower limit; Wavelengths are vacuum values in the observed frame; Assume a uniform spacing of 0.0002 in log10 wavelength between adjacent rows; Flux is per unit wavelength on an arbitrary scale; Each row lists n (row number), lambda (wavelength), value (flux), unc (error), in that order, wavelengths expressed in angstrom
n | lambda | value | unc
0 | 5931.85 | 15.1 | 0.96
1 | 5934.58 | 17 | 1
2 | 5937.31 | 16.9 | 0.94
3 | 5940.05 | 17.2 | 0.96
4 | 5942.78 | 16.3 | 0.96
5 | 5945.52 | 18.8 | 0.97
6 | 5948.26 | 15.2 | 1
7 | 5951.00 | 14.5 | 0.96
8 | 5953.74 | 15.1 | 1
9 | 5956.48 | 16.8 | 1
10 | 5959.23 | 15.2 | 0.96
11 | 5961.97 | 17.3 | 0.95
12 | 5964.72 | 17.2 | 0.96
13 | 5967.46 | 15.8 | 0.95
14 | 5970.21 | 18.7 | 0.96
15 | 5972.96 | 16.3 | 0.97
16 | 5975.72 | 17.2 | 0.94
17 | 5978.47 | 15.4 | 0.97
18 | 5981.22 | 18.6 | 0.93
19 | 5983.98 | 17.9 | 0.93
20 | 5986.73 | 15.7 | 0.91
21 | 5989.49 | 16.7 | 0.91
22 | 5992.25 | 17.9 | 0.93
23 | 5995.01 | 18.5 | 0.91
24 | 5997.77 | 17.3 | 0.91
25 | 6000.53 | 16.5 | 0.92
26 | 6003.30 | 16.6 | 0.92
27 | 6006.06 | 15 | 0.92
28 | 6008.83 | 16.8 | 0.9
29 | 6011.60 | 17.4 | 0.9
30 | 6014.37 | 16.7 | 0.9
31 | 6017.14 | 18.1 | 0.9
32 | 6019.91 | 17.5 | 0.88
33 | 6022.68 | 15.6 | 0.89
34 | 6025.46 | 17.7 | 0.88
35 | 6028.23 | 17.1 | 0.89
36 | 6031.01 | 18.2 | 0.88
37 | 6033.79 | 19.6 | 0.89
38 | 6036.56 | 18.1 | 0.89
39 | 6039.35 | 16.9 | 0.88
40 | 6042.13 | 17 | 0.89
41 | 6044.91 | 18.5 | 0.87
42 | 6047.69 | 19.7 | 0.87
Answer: 1.0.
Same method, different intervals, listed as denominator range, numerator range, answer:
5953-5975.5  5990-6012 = 1.03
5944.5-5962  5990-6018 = 1.08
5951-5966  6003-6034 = 1.08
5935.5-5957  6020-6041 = 1.11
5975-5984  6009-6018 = 1.02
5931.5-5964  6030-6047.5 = 1.15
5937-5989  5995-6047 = 1.06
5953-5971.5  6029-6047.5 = 1.12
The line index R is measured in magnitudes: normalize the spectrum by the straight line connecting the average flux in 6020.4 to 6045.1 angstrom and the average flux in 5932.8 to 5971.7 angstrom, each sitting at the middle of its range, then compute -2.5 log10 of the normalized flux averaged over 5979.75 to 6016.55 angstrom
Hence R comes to 0.00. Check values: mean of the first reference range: 16.6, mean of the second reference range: 17.6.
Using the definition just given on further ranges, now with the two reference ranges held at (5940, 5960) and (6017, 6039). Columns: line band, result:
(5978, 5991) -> -0.01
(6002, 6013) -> 0.05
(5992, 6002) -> -0.03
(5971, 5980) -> 0.01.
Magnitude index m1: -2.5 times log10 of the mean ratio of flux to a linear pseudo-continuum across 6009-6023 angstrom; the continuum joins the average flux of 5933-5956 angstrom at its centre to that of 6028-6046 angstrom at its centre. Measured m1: 0.028 mag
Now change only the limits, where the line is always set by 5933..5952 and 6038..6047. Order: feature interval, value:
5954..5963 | 0.03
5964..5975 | -0.01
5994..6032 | 0.02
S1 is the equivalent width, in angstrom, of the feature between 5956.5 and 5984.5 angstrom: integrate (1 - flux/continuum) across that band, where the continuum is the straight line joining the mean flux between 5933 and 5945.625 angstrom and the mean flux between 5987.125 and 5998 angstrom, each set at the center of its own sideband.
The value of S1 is 0.6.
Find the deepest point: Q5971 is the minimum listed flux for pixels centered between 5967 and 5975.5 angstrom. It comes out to 15.8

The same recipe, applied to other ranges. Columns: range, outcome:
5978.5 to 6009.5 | 15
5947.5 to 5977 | 14.5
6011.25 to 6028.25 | 15.6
